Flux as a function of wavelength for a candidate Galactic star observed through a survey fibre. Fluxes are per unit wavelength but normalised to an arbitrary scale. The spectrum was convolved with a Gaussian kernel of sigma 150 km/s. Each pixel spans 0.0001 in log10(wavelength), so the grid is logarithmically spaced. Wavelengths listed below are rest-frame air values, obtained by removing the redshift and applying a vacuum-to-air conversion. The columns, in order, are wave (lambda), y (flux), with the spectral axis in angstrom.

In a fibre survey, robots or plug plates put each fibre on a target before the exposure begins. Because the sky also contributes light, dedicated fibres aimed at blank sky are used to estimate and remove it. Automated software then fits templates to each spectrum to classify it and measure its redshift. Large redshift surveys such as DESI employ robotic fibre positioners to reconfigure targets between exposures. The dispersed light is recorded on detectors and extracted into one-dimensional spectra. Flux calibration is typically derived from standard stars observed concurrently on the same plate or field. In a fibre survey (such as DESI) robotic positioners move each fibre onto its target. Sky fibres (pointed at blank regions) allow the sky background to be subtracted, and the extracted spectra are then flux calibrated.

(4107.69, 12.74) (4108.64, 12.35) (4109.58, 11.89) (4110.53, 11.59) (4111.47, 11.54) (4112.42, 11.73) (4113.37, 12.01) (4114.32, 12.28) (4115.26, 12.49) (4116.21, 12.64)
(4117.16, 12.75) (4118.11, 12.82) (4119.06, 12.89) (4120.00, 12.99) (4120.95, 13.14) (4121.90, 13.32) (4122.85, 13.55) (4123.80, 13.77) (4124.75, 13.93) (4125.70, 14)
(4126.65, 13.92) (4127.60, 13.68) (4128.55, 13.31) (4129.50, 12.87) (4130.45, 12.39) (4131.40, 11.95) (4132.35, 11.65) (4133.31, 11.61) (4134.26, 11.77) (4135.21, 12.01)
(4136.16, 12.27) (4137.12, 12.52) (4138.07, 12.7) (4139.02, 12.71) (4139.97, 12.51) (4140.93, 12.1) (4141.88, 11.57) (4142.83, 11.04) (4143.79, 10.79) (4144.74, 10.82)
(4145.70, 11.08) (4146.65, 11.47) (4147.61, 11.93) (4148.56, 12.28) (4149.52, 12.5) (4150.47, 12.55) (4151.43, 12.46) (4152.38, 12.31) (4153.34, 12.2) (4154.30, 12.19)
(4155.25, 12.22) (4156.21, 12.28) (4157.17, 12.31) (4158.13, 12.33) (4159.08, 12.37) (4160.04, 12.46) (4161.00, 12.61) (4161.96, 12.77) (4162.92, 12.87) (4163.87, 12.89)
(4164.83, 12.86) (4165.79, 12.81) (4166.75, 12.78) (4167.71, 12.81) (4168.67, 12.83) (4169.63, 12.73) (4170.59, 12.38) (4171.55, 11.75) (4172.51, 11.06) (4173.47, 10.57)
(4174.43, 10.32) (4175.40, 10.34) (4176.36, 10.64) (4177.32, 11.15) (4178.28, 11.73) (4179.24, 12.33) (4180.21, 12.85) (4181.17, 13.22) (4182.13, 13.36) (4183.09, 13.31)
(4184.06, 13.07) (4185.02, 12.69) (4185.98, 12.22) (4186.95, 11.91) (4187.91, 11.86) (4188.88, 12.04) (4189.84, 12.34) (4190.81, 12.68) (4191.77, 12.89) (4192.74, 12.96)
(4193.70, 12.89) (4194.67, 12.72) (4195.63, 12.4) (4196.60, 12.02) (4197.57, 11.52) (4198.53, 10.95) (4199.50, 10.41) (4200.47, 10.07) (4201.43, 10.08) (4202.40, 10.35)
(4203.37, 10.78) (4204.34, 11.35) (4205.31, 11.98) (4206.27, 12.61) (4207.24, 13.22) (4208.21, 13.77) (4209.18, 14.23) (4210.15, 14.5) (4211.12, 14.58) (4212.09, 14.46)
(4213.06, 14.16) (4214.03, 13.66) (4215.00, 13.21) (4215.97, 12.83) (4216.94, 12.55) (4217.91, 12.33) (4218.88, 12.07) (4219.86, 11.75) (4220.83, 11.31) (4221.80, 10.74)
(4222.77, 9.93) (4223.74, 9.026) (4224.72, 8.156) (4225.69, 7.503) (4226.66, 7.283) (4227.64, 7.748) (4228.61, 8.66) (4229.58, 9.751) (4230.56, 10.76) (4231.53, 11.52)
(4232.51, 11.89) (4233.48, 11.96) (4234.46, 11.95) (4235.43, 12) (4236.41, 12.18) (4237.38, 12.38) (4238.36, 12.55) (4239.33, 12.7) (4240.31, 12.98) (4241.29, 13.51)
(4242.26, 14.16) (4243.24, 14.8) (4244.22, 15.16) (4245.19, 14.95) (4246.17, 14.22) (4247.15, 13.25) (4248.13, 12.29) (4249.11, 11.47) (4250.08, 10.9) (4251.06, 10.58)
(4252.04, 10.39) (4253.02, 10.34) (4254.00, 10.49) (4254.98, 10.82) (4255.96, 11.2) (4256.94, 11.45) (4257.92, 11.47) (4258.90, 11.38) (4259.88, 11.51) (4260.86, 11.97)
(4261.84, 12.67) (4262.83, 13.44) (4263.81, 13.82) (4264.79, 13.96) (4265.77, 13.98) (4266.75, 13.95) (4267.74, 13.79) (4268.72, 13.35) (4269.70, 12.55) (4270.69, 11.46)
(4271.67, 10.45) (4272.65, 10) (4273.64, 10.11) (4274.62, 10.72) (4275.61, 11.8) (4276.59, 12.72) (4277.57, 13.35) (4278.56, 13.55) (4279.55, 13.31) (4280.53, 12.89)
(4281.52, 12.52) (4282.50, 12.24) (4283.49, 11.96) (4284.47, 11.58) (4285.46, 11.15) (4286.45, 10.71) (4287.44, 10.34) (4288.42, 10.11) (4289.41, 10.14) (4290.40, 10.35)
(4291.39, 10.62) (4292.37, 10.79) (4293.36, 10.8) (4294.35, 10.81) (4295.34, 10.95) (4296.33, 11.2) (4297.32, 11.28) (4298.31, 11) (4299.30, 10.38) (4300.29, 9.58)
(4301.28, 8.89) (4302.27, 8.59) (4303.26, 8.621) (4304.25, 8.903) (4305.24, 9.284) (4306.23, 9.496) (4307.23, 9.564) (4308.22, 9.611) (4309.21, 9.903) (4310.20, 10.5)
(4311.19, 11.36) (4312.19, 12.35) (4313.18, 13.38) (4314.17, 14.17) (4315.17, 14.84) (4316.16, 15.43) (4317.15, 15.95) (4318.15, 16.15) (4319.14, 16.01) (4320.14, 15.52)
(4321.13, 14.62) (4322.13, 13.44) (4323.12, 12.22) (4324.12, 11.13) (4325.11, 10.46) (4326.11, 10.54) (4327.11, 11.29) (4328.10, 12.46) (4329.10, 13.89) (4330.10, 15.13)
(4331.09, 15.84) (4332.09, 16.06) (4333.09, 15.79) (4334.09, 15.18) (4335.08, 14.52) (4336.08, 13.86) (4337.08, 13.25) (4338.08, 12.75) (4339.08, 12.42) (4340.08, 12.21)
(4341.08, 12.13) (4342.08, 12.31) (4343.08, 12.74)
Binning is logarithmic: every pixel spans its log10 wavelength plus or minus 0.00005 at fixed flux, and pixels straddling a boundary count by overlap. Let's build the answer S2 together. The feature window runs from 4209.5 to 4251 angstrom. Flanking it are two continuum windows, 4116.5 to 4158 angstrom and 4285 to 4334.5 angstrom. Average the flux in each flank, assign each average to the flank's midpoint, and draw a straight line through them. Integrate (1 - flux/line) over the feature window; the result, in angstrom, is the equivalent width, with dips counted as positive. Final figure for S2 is 0.6 angstrom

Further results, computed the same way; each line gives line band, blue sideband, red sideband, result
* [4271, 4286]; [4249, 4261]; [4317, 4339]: 0.1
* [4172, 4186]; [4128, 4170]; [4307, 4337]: 0.6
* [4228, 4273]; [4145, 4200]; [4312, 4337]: 3.2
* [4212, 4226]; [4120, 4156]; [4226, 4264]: 0.5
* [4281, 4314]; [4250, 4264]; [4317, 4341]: 5.5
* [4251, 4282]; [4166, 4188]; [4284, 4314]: -3.4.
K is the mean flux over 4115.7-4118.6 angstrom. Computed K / 12.7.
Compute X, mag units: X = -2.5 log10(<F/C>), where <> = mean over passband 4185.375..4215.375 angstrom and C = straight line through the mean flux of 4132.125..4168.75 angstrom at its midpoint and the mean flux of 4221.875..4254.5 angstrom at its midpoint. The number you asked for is -0.06 mag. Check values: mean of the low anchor 12.2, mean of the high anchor 11.4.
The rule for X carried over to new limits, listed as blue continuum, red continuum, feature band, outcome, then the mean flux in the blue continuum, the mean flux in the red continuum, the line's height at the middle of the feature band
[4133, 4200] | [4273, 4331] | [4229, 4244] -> -0.04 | 12.1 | 11.8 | 11.9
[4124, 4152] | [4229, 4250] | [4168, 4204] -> 0.05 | 12.3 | 12.6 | 12.5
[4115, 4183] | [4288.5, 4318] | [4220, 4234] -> 0.19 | 12.4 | 11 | 11.7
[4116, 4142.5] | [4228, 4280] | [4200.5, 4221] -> -0.02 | 12.8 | 12.2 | 12.4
